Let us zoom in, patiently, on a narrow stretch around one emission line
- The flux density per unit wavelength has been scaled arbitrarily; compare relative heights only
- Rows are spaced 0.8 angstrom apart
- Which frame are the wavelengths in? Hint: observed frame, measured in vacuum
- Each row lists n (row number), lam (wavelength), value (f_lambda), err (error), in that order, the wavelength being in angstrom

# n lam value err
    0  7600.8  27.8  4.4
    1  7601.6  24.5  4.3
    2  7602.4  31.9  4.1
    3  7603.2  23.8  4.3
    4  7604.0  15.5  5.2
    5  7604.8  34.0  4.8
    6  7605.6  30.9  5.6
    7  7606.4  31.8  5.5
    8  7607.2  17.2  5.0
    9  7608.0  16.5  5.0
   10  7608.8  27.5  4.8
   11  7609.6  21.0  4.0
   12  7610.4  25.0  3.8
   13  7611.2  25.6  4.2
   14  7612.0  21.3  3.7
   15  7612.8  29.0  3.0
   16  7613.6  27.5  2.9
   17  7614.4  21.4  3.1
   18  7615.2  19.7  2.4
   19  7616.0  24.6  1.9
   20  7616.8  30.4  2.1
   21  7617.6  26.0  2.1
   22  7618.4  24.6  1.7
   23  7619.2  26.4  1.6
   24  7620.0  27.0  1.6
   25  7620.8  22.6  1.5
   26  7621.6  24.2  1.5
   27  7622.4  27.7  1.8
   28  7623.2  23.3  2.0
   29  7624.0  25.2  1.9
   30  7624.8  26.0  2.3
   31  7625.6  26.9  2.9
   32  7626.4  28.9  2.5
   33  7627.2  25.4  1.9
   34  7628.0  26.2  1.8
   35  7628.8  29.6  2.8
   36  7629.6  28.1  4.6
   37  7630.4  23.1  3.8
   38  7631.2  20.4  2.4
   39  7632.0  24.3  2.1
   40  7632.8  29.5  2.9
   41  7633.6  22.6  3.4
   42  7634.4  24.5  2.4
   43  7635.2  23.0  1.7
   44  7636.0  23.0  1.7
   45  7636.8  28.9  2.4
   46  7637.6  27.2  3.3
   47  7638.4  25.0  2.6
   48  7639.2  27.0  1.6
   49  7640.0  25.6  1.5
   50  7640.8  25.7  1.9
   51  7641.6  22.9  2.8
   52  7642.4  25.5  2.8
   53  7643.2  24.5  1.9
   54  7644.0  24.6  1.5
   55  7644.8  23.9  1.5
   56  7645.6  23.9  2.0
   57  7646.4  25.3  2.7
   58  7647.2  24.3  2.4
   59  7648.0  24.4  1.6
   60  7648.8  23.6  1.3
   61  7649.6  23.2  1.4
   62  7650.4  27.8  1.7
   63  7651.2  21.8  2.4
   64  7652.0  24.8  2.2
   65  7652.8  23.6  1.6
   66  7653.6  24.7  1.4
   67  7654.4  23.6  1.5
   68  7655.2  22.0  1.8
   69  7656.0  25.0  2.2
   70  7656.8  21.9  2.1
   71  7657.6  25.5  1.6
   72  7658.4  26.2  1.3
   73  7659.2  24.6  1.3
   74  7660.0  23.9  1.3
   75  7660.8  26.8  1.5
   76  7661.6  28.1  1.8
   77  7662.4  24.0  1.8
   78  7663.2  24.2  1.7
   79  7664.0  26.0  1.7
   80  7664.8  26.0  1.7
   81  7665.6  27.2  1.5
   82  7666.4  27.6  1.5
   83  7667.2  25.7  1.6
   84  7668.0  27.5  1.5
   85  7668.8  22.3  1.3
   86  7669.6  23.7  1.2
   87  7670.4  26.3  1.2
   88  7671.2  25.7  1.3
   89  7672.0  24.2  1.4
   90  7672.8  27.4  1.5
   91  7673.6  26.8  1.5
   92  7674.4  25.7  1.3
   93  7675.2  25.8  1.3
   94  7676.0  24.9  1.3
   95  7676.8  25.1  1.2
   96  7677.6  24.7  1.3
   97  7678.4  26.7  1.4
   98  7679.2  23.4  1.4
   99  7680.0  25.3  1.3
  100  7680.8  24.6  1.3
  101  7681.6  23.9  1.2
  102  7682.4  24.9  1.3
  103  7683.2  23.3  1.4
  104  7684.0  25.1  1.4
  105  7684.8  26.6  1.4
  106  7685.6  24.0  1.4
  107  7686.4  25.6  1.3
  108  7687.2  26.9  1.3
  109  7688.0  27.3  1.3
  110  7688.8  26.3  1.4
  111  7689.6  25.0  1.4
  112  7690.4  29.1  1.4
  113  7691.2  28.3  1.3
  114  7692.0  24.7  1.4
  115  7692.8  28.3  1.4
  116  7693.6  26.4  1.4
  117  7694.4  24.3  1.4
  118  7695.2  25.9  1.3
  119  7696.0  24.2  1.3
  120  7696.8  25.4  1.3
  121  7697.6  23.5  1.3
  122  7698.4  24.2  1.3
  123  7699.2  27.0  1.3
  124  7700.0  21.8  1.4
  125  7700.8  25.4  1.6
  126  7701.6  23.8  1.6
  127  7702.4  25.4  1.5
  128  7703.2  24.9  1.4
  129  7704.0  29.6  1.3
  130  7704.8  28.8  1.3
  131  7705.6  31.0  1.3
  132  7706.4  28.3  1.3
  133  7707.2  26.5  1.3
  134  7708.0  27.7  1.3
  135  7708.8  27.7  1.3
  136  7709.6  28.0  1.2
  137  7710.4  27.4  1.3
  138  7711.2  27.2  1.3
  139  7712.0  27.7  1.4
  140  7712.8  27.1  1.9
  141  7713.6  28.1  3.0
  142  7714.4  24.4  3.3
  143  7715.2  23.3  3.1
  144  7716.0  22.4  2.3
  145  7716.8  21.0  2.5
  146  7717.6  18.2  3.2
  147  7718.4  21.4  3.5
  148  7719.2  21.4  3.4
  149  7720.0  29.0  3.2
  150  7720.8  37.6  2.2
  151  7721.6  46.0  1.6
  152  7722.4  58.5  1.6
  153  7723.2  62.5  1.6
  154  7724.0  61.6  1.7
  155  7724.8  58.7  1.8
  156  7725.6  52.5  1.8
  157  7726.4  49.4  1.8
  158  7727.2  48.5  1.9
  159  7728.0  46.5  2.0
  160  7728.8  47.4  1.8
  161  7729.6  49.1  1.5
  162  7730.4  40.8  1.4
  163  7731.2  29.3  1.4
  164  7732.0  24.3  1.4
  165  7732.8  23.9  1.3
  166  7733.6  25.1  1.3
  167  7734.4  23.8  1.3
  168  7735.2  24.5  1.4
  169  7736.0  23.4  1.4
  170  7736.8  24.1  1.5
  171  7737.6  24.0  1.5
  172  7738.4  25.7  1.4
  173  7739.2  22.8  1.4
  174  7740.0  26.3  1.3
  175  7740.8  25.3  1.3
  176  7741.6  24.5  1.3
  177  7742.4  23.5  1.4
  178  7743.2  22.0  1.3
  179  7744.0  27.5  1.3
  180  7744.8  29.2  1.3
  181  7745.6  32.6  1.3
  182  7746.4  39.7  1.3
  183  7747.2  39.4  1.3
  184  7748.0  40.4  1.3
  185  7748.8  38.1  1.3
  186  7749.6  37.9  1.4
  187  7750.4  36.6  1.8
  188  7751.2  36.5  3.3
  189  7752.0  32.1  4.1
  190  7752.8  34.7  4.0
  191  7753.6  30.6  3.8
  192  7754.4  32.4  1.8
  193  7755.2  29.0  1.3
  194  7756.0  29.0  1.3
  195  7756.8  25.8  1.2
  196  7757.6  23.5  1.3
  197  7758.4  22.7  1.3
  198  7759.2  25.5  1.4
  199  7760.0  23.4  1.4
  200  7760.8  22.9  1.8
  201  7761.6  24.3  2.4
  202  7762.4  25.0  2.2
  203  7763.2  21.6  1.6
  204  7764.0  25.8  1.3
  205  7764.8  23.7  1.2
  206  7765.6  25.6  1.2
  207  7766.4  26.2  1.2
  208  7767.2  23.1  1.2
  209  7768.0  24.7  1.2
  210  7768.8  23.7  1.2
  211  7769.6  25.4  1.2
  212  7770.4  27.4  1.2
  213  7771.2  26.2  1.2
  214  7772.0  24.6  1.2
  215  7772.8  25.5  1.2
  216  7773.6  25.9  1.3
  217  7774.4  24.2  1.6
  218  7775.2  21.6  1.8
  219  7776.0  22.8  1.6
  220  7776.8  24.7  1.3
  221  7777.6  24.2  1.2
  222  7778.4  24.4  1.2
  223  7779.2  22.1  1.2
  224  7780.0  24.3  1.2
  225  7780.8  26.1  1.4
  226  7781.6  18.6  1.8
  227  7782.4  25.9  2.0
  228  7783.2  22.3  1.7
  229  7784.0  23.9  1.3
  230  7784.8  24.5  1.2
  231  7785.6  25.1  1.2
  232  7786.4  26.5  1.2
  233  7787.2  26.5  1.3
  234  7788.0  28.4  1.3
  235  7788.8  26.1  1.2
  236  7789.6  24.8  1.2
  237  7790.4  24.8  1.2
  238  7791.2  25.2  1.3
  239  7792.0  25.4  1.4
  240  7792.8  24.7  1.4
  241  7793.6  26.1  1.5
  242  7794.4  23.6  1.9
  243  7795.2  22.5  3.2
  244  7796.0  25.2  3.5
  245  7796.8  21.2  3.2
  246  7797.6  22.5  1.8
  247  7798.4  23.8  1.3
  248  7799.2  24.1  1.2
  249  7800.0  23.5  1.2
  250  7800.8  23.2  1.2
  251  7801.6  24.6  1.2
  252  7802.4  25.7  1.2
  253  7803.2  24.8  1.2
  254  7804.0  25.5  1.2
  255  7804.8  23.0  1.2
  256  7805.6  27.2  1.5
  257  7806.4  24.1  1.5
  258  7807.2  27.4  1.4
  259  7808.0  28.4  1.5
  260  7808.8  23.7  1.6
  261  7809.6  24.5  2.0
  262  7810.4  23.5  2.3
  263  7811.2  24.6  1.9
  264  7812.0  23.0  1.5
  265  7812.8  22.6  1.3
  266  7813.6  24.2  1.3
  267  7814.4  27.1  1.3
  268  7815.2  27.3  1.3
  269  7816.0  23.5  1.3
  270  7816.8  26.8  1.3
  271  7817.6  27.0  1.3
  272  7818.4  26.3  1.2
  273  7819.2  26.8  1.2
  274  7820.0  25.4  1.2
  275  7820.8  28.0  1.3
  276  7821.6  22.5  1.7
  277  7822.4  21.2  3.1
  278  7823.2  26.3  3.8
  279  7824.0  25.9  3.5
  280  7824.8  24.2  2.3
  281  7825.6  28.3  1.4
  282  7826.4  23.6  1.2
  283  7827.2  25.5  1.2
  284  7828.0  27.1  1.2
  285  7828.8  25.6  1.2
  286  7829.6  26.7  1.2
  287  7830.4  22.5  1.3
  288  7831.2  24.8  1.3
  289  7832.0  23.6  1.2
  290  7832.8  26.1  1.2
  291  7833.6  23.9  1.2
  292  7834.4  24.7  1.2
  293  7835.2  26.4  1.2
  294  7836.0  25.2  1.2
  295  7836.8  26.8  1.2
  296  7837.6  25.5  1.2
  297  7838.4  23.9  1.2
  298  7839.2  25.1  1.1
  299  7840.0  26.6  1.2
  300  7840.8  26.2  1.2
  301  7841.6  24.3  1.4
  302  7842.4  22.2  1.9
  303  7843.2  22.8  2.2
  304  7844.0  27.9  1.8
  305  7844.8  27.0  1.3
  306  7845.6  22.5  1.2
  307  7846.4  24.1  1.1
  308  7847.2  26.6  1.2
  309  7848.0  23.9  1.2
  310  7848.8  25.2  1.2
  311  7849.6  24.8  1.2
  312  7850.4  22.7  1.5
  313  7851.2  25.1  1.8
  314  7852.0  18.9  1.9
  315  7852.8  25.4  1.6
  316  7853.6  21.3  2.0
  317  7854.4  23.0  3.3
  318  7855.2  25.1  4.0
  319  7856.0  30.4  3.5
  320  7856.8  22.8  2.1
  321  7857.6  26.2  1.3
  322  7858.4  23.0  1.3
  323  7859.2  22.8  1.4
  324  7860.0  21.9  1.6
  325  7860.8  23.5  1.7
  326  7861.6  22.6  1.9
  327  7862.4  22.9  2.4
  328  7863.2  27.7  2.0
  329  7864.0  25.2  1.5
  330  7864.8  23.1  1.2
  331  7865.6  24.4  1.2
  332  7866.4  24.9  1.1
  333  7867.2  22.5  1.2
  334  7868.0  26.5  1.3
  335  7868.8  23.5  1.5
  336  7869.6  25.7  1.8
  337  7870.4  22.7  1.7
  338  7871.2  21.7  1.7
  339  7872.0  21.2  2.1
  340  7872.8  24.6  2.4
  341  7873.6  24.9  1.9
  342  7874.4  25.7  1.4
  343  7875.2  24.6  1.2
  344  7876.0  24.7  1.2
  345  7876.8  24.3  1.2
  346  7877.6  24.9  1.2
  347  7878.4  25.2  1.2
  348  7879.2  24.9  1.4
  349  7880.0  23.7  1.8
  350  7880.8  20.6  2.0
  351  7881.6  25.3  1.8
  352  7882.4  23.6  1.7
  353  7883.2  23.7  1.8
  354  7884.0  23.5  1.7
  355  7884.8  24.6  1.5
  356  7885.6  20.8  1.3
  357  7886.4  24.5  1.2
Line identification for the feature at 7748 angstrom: [N II] 6583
